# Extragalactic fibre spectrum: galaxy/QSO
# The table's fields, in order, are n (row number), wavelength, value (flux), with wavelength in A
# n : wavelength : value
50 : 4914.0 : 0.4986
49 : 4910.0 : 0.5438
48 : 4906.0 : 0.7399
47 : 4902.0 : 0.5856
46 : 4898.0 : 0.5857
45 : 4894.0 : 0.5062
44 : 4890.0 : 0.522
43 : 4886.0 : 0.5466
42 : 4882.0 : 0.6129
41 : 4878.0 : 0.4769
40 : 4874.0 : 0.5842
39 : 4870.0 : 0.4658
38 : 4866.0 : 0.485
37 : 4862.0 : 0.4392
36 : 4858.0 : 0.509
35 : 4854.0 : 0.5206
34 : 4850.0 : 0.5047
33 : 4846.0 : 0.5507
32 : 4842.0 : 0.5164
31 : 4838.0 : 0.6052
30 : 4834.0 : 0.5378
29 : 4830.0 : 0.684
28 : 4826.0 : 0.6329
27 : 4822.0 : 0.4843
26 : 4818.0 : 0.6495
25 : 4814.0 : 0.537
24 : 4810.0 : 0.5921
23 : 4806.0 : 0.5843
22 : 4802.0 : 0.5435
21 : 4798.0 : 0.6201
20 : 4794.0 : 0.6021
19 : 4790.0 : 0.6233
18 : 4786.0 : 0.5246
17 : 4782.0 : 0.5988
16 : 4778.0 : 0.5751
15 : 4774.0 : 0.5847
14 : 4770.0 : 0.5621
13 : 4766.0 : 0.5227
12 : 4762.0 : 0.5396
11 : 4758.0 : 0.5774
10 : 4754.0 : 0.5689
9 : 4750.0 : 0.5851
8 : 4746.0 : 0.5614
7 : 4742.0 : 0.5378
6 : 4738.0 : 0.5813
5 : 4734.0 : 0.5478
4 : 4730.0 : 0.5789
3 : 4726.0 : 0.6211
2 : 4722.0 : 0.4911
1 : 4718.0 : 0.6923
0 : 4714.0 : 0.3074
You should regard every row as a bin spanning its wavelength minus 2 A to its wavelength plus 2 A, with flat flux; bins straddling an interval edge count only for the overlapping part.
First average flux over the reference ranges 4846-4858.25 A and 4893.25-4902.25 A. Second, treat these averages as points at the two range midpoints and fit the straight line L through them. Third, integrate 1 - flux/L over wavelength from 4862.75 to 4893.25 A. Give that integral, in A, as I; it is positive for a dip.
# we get 1.1 A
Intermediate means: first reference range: 0.518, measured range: 0.523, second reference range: 0.561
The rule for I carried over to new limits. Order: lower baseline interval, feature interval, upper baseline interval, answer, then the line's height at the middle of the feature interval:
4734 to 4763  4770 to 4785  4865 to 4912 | -0.4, 0.563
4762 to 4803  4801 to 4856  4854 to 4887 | -2.5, 0.543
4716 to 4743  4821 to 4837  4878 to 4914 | -0.5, 0.574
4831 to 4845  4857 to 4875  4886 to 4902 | 2.0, 0.554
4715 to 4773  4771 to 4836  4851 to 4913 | -3.7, 0.554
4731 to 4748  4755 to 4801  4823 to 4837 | 0.4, 0.579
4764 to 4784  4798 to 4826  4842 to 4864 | -1.8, 0.538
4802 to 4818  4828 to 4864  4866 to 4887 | 0.8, 0.553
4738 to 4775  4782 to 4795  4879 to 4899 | -0.6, 0.558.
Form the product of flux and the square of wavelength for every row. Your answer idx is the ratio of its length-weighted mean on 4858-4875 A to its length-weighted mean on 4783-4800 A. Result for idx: 0.9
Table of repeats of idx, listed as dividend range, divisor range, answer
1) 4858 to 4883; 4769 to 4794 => 0.91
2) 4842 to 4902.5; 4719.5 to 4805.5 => 0.96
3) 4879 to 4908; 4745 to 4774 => 1.10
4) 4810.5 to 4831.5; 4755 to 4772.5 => 1.10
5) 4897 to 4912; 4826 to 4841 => 1.05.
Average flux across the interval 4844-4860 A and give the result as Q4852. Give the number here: 0.521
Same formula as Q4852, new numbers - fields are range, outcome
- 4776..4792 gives 0.58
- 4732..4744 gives 0.556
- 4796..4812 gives 0.585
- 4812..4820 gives 0.593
